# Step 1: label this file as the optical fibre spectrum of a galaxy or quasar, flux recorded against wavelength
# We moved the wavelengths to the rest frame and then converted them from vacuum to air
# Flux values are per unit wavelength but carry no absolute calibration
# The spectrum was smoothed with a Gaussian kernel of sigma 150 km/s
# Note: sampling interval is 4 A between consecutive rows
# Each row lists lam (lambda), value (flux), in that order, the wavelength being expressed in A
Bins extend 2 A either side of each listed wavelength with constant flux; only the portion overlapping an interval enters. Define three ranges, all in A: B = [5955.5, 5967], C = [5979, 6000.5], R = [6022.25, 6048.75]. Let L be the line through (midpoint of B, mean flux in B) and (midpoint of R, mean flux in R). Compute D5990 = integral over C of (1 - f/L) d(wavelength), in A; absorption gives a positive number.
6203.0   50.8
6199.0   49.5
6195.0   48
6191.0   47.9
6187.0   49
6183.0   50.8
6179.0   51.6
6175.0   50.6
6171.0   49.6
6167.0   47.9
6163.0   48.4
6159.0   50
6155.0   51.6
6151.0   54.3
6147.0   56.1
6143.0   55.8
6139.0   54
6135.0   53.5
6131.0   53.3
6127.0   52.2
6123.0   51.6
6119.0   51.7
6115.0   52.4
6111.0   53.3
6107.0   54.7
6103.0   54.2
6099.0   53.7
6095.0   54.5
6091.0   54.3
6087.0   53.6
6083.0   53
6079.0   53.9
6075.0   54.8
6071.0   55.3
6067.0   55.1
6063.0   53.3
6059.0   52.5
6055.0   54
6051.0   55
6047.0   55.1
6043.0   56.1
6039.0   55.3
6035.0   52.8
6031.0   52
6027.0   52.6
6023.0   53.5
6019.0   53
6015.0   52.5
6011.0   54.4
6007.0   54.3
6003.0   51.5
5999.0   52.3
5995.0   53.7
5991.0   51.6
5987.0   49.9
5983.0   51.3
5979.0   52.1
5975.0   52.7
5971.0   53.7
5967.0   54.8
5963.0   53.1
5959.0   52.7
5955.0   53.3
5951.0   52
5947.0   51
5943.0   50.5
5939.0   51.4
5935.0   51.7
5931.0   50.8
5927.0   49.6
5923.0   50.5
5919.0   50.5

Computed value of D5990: 0.7 A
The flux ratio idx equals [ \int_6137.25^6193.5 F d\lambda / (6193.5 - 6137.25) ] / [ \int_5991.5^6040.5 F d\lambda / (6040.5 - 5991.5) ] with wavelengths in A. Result 1.0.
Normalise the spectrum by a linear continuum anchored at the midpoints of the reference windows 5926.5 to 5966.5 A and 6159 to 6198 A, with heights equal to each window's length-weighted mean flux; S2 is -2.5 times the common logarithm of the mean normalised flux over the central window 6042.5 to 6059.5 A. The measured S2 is -0.08 mag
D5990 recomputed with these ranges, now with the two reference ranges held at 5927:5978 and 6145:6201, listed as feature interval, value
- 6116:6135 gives -0.6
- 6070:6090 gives -1.1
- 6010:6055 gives -2.0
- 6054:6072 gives -0.9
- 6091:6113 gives -1.4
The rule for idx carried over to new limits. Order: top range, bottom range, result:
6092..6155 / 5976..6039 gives 1.02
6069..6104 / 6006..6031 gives 1.02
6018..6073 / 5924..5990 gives 1.04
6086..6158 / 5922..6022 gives 1.03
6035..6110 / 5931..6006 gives 1.04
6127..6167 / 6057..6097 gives 0.98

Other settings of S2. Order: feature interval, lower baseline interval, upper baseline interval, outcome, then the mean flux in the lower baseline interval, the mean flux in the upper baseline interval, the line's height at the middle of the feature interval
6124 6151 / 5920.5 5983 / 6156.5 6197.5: -0.088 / 52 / 49.4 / 49.9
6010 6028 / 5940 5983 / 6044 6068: 0.008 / 52.5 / 54.2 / 53.5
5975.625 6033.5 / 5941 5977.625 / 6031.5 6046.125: 0.025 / 52.6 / 54.5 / 53.7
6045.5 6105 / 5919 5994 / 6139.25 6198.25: -0.059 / 51.8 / 50.9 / 51.3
